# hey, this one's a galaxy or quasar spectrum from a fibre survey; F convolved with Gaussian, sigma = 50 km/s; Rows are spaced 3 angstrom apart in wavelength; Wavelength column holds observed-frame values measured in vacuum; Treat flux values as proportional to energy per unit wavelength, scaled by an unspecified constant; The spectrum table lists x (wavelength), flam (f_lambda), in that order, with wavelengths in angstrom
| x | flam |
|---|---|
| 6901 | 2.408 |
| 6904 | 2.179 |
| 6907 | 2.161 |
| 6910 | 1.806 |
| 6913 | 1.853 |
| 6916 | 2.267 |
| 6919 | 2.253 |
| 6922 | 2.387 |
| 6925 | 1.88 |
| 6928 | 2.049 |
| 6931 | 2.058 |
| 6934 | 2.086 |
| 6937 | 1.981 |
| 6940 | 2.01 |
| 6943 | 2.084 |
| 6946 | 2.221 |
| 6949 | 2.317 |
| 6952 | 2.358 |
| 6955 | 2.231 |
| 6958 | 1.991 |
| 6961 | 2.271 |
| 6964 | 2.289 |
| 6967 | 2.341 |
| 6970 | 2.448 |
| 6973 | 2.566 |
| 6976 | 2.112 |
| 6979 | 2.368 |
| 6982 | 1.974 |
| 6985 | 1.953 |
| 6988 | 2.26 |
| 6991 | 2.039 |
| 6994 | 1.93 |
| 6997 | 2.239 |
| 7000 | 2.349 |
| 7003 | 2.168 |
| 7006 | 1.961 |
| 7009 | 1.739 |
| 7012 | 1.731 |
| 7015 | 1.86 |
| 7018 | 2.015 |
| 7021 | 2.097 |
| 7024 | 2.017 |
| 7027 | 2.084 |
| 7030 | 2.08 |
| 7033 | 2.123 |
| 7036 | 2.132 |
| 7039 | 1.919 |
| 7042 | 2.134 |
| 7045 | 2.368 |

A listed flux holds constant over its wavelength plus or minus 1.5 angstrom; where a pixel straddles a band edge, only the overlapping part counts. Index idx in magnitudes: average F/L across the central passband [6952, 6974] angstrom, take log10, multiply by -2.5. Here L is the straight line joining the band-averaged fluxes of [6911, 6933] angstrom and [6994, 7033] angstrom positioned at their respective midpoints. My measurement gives -0.12 mag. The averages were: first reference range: 2.1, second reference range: 2.03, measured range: 2.3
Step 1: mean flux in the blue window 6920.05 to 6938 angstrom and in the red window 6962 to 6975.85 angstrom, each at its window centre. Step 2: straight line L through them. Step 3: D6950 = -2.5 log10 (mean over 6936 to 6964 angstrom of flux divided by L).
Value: 0.03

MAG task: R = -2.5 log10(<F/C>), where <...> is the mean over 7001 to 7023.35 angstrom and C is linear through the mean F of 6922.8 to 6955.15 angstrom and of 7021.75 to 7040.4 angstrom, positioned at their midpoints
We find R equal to 0.07 mag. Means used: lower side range 2.12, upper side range 2.06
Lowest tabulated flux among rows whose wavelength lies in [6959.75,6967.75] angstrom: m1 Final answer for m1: 2.271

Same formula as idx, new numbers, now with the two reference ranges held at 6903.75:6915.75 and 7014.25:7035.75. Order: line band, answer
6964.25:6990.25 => -0.109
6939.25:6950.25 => -0.074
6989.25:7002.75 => -0.054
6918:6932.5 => -0.056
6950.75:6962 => -0.093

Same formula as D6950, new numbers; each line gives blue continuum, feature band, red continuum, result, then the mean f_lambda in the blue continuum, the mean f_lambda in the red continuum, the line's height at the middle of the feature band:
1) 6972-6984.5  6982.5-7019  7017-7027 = 0.06 mag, 2.22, 2.05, 2.13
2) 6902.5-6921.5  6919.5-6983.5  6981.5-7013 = -0.06 mag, 2.1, 2.04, 2.07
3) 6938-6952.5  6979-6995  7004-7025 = -0.02 mag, 2.18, 1.92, 2.02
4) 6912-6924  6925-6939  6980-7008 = 0.08 mag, 2.19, 2.1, 2.17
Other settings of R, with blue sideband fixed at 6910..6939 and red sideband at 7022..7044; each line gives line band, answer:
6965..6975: -0.17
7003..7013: 0.11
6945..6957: -0.10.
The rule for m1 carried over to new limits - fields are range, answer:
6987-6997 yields 1.93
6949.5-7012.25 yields 1.731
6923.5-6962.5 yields 1.88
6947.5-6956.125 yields 2.231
